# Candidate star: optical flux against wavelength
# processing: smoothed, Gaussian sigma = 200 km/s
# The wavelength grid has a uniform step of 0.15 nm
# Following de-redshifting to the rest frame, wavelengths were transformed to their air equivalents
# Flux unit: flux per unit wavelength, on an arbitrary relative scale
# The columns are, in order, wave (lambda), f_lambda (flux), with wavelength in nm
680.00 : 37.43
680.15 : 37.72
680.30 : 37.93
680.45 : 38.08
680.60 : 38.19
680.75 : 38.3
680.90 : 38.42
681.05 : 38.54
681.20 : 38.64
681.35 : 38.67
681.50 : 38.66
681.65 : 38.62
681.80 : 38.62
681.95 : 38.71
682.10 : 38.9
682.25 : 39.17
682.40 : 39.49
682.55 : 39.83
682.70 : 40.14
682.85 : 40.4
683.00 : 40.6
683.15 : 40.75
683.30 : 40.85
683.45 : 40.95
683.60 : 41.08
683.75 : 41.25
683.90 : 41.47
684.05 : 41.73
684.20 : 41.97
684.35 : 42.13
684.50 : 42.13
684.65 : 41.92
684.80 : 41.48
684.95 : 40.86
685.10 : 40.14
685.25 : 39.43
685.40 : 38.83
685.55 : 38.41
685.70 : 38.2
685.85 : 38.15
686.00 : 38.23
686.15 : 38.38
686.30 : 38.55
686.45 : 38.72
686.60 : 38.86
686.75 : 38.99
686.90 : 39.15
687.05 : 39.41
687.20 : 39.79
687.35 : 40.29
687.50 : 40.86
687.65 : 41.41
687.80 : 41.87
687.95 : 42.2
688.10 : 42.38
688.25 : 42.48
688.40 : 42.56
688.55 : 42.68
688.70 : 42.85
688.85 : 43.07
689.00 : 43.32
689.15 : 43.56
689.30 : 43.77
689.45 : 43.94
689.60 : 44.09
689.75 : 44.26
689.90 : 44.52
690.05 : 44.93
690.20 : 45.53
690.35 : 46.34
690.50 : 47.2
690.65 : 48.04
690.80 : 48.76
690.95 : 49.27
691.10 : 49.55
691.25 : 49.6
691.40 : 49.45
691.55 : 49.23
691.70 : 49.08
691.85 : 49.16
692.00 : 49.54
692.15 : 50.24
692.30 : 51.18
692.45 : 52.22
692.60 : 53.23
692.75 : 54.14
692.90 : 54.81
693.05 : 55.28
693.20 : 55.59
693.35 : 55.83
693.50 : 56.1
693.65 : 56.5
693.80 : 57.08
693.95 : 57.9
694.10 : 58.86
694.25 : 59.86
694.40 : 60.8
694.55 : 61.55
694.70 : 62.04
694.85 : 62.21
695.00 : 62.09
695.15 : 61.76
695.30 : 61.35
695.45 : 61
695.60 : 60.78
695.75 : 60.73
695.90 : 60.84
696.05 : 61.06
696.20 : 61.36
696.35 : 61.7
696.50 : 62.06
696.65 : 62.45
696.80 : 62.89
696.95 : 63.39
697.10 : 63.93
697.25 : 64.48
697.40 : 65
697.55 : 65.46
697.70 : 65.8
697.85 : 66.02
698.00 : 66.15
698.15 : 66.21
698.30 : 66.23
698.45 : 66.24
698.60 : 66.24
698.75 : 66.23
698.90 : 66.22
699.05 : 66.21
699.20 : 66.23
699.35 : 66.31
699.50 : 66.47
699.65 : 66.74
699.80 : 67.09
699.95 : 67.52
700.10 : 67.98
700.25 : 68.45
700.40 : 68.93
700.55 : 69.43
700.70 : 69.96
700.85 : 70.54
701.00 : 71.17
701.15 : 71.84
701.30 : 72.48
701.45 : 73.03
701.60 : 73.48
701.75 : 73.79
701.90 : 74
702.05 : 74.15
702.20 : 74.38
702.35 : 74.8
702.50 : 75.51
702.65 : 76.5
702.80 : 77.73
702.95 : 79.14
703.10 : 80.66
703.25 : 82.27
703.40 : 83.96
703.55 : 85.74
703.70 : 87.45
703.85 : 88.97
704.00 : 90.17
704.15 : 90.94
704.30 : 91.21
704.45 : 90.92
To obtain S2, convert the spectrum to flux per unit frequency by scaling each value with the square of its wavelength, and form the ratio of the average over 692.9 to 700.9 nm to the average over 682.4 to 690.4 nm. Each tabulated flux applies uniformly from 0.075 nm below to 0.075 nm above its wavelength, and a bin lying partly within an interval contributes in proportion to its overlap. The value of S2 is 1.58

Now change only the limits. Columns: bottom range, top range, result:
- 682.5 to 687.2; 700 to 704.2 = 2.01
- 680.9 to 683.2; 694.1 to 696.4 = 1.62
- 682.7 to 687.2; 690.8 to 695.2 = 1.40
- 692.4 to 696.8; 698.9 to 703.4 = 1.24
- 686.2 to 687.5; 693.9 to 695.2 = 1.58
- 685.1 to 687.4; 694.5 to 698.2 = 1.66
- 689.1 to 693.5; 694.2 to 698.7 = 1.30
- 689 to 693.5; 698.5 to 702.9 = 1.48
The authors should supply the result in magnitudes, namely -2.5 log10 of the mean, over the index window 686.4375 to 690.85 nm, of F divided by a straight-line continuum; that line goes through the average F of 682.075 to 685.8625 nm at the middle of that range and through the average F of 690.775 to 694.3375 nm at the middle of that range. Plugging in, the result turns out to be 0.108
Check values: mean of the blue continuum 40.5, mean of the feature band 42.9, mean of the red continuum 53.1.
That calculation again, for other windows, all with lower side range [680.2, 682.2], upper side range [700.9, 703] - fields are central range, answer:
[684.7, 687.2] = 0.190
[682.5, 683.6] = 0.030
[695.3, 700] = 0.041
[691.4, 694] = 0.101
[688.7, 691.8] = 0.170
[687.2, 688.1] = 0.200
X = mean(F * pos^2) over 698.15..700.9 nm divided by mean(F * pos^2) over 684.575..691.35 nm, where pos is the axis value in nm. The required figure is 1.6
